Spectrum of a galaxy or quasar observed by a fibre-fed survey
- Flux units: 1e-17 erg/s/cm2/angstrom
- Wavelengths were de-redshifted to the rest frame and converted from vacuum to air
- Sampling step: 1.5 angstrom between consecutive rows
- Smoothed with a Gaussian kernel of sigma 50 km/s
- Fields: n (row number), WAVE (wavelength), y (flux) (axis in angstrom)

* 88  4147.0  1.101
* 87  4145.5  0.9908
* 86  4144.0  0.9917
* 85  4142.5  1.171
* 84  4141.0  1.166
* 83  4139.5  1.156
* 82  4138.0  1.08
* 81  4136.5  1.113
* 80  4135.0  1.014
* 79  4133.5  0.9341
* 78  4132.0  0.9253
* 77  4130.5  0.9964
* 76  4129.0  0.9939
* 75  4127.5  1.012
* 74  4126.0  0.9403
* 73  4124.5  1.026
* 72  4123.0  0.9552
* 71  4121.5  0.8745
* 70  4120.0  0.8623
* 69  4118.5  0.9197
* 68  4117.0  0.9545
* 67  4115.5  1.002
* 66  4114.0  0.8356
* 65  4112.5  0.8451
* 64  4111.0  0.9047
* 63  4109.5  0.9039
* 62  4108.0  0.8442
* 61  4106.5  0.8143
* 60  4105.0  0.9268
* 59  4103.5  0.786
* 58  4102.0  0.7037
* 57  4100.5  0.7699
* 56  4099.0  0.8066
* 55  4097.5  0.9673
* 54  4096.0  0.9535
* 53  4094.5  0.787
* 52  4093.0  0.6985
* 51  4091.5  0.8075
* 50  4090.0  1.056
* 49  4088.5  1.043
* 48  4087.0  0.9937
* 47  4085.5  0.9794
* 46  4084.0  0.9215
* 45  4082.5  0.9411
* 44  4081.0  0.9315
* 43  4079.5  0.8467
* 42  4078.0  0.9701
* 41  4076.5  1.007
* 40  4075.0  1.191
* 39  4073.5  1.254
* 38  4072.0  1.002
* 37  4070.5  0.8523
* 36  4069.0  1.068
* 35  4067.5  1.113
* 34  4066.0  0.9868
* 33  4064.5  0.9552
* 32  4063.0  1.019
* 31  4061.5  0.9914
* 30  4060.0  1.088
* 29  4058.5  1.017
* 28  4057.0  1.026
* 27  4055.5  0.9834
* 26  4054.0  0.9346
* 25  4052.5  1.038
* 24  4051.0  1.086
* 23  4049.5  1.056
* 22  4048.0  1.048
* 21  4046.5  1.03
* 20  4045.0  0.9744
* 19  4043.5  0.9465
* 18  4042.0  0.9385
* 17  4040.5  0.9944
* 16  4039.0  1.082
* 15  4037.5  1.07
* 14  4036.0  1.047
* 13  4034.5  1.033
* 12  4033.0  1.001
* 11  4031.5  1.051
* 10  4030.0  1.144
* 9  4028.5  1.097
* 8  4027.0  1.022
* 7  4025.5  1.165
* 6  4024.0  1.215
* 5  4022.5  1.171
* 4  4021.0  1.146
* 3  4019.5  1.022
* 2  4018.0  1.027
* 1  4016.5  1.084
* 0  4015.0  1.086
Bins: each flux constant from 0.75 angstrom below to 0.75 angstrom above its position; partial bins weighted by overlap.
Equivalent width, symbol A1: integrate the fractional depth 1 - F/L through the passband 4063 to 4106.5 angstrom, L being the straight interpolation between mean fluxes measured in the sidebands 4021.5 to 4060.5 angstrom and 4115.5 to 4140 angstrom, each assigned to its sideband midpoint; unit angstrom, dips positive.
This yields 3.3 angstrom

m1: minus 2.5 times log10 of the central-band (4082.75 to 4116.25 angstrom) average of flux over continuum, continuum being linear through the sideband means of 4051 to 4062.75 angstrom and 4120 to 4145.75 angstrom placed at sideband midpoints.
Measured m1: 0.16 mag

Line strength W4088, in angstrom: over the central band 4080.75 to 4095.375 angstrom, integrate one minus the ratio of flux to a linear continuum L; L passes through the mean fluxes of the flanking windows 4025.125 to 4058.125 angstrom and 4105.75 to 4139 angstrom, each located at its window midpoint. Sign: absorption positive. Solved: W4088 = 1.0 angstrom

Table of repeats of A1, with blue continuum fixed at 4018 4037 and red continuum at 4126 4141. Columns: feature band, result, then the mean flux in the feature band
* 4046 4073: 1.3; 1.02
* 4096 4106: 2.0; 0.836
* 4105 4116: 1.7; 0.879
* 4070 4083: 0.7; 1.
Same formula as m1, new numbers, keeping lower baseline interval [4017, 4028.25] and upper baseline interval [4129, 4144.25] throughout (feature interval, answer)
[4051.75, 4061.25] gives 0.08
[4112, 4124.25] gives 0.17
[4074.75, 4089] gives 0.11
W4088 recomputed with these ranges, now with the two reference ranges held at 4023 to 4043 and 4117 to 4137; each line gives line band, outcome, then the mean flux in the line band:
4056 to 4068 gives 0.1 angstrom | 1.02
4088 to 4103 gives 2.2 angstrom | 0.855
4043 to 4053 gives 0.2 angstrom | 1.03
